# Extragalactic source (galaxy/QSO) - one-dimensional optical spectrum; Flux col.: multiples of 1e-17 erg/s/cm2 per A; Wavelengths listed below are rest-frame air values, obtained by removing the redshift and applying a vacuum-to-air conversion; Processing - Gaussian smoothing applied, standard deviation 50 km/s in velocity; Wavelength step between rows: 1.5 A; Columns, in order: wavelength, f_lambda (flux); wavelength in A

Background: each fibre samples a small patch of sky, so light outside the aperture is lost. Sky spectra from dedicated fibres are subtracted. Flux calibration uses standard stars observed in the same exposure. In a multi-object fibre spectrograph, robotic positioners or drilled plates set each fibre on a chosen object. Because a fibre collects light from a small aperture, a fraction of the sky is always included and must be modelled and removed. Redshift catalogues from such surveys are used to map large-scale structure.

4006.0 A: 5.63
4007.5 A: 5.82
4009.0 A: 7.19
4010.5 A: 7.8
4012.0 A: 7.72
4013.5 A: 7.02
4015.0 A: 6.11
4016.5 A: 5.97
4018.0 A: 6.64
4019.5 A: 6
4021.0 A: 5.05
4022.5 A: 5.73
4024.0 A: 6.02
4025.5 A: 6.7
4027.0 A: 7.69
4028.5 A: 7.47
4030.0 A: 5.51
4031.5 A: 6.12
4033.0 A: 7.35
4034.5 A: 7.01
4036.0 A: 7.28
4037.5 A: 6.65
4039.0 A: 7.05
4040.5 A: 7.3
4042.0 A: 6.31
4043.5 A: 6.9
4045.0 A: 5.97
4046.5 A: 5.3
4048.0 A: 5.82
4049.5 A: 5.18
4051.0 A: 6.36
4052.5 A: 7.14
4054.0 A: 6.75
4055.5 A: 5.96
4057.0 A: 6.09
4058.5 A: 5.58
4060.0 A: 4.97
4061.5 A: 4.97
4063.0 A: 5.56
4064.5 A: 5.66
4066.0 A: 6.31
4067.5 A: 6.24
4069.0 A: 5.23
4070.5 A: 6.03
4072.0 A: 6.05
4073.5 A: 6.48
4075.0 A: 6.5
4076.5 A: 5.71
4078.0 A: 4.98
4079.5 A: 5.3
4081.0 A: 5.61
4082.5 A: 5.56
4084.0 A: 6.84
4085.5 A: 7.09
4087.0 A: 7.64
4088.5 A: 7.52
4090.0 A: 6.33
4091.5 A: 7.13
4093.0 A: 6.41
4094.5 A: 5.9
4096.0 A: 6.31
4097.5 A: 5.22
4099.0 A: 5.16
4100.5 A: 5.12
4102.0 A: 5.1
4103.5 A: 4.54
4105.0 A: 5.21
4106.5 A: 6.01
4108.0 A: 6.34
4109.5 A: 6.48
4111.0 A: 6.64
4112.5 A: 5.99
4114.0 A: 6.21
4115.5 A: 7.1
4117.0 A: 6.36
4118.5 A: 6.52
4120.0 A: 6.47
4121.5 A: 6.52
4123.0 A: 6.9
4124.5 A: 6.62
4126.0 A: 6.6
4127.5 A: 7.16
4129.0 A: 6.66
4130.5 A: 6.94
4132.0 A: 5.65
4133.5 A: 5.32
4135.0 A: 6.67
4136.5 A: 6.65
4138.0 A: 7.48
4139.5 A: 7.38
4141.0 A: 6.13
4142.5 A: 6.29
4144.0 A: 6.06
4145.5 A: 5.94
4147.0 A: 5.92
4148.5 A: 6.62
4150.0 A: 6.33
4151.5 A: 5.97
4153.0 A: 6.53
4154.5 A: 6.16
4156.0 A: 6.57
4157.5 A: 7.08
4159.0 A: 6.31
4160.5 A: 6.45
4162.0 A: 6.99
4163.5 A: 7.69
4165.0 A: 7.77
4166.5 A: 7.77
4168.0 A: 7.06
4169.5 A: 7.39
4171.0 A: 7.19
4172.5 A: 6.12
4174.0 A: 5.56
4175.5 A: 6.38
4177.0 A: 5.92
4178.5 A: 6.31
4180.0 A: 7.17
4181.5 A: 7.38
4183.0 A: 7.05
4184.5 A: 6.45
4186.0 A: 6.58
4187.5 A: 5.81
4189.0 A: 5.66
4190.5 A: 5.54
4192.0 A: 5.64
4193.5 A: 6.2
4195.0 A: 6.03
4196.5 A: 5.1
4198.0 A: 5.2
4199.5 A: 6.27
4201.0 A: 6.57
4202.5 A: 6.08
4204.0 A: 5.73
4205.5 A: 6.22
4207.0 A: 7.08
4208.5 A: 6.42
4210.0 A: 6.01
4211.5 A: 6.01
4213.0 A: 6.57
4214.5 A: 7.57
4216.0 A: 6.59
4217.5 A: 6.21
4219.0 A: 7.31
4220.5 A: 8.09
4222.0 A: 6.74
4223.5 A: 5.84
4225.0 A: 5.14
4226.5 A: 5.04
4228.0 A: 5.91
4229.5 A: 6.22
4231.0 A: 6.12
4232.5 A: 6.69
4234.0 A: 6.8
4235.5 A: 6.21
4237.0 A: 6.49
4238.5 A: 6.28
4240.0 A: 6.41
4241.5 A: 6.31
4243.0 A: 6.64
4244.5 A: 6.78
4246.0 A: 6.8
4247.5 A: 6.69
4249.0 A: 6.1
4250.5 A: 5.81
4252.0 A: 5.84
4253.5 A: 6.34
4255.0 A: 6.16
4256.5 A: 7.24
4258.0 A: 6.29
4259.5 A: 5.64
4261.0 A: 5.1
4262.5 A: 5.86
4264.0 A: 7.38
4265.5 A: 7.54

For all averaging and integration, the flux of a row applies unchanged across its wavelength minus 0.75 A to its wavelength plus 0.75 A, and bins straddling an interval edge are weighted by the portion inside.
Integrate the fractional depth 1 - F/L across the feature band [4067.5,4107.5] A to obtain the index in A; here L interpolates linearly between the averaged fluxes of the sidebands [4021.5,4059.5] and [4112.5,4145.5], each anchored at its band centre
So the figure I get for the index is 3.2 A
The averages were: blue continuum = 6.43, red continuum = 6.53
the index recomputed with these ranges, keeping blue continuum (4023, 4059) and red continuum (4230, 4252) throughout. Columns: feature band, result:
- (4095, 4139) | 1.67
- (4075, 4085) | 1.09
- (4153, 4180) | -1.32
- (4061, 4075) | 1.26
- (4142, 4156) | 0.49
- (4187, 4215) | 1.52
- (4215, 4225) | -0.42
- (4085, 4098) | -0.34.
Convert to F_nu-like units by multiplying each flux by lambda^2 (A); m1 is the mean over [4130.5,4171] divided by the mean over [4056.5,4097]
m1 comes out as 1.13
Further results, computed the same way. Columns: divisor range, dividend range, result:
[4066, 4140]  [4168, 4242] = 1.06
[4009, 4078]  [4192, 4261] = 1.09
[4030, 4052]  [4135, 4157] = 1.05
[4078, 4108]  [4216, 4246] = 1.14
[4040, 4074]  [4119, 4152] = 1.12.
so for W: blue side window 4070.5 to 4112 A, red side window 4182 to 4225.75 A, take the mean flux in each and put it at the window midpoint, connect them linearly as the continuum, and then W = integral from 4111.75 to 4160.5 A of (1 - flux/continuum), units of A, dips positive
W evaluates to -2.7 A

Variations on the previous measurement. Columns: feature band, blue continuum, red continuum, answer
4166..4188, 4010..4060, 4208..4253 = -0.93 A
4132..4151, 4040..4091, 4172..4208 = -0.69 A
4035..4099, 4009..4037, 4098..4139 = 2.88 A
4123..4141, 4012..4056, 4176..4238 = -0.78 A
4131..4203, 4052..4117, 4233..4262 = -3.04 A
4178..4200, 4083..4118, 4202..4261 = 0.52 A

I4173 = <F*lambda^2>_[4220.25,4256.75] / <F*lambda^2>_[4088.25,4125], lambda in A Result 1.09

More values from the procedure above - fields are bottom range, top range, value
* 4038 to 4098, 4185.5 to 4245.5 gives 1.09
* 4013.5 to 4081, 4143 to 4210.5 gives 1.11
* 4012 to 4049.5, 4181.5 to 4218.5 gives 1.05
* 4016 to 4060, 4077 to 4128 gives 1.01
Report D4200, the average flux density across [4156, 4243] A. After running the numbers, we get 6.44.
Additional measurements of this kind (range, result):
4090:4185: 6.43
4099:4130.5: 6.22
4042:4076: 5.96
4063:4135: 6.16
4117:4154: 6.47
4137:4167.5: 6.67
